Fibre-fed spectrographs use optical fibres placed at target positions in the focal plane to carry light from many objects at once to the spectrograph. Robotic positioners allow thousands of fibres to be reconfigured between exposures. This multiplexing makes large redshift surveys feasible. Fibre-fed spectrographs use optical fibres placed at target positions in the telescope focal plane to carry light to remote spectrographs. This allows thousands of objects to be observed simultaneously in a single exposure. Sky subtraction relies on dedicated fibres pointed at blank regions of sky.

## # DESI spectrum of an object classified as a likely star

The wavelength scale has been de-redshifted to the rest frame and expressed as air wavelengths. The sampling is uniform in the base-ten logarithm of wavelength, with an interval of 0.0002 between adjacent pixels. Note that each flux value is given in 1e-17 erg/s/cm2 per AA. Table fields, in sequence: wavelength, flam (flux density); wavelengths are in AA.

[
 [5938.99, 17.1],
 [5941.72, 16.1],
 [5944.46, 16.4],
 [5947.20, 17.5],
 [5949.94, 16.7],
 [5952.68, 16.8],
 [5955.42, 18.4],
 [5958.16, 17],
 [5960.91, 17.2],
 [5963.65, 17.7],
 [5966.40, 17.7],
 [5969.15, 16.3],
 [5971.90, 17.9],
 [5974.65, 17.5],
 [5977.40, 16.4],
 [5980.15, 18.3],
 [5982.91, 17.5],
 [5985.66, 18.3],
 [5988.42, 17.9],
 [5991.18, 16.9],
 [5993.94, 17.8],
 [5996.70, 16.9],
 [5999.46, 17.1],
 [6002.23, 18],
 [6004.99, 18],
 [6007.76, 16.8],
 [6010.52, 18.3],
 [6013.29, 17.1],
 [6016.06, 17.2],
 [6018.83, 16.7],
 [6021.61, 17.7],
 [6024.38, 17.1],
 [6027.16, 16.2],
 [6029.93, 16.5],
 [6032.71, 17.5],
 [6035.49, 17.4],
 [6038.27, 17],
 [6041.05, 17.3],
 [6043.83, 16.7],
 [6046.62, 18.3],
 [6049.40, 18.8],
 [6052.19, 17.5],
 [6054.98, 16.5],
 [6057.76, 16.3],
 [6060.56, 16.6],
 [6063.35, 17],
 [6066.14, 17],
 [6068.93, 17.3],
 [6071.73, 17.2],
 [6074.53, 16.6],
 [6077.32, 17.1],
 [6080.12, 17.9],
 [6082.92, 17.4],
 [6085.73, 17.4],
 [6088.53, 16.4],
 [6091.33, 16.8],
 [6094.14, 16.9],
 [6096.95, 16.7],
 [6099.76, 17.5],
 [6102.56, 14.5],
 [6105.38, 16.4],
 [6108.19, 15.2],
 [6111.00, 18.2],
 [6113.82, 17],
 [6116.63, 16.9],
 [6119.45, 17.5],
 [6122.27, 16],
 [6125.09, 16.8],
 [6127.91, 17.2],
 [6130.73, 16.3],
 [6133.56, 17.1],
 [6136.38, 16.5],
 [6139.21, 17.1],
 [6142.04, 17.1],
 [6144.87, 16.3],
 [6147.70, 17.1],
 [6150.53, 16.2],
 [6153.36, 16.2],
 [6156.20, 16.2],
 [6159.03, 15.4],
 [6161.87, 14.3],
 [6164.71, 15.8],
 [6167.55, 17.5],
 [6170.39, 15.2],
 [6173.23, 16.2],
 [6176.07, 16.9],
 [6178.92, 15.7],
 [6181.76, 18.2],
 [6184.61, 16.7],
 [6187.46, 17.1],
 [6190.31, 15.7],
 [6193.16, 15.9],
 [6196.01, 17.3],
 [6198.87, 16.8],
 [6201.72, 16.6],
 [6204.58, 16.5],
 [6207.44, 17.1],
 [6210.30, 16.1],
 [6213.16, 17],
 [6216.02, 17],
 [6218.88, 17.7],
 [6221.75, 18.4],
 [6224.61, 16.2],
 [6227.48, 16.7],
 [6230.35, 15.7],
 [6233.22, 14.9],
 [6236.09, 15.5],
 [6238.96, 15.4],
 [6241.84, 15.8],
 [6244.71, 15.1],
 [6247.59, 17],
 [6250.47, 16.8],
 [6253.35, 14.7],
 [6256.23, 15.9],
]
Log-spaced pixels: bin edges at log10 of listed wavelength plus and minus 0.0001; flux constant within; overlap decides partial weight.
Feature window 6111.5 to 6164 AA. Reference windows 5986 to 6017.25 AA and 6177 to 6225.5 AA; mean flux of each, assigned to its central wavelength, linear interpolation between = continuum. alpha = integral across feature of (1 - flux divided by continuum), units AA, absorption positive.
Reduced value 1.57 AA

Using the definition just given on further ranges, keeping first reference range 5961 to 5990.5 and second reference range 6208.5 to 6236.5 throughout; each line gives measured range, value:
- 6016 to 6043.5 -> 0.43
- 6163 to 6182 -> 0.45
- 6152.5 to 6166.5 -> 1.00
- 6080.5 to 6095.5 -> 0.04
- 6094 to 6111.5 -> 0.68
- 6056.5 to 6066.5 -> 0.28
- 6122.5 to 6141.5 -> 0.14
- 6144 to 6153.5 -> 0.20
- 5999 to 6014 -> -0.17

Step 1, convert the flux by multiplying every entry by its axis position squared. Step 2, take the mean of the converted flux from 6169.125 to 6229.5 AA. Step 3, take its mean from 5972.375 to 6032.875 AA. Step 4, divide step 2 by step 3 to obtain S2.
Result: 1.0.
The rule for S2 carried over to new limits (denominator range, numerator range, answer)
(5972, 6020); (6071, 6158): 1.00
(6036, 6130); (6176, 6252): 1.01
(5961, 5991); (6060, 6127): 1.00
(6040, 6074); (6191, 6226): 1.03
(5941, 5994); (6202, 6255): 1.03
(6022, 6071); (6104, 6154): 1.00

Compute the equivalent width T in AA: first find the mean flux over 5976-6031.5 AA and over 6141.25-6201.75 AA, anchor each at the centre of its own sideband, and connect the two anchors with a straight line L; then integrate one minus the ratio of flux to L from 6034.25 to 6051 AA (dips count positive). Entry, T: -0.5 AA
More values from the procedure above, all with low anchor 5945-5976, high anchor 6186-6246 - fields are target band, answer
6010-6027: -0.1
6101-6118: 0.4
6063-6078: -0.1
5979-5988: -0.4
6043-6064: -0.3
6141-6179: 1.0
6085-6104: 0.3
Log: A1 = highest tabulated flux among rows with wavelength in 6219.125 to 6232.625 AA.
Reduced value 18.4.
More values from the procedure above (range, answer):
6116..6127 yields 17.5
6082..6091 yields 17.4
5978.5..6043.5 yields 18.3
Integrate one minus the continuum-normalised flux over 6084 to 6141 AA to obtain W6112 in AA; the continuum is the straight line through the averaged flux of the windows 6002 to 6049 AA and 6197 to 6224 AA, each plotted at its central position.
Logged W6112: 1.4 AA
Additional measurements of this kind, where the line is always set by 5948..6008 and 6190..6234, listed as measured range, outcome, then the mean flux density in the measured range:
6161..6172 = 0.7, 15.8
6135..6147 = 0.1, 16.8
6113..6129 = 0.1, 16.9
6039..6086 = -0.2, 17.2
